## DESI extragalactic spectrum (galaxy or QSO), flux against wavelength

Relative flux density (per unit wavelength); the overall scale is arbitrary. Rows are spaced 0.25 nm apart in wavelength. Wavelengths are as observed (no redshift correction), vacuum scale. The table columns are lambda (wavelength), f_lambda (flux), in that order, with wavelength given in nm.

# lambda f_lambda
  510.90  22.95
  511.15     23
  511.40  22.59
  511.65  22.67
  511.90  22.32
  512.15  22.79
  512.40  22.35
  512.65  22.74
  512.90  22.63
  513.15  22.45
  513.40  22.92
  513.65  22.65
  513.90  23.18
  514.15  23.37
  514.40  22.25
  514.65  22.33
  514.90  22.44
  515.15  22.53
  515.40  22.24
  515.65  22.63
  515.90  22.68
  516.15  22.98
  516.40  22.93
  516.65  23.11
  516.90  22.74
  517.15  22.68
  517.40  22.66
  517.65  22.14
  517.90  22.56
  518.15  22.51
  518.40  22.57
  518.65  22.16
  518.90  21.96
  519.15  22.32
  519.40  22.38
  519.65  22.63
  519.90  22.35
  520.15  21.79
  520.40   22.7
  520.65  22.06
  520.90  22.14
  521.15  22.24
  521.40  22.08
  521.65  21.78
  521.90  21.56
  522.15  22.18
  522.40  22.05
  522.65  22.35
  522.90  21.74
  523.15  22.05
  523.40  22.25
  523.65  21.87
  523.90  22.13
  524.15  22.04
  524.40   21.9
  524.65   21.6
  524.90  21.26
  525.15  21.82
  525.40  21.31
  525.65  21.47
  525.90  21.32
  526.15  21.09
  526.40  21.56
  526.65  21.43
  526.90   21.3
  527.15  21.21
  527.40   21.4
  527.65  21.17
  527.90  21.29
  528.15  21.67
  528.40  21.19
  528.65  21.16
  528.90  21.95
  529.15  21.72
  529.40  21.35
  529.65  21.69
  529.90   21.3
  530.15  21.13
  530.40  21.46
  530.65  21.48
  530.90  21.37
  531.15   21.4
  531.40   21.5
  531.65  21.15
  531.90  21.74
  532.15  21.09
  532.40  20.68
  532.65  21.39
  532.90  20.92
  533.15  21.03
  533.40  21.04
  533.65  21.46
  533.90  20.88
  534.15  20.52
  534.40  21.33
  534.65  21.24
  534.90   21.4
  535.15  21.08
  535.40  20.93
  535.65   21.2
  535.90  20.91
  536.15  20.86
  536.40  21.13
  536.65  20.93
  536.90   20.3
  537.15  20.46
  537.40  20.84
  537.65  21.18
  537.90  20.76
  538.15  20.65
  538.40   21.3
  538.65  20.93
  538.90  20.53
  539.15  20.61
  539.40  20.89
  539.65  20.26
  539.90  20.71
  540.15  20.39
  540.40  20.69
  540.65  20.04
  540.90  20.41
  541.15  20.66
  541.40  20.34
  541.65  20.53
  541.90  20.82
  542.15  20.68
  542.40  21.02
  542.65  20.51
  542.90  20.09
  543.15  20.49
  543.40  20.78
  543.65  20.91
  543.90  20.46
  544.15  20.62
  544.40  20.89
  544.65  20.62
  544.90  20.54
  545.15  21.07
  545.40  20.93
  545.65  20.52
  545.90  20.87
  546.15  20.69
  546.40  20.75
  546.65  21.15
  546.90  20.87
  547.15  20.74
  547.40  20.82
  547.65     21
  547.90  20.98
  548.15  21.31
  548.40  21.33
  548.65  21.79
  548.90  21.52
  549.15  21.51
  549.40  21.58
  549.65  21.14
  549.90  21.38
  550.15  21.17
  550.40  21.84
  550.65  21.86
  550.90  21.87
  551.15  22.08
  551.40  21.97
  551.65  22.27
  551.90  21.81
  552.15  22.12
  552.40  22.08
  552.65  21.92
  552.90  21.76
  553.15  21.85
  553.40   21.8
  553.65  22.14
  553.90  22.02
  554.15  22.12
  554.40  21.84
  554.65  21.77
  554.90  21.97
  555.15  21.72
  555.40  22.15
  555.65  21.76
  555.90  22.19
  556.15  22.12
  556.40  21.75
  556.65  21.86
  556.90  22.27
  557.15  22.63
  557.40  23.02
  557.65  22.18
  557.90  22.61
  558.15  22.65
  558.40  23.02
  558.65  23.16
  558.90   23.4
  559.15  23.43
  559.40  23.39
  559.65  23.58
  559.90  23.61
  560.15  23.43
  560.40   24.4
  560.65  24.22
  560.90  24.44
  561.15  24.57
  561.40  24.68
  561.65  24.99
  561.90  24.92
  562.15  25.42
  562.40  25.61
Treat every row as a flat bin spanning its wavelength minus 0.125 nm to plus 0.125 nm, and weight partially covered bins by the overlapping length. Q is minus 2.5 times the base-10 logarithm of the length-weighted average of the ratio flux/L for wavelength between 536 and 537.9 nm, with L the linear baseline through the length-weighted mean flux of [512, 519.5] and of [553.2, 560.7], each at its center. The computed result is 0.09 mag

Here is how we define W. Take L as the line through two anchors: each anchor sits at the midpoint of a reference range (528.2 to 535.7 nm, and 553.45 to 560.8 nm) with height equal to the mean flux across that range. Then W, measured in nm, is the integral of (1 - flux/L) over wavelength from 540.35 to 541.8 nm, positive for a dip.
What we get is 0.09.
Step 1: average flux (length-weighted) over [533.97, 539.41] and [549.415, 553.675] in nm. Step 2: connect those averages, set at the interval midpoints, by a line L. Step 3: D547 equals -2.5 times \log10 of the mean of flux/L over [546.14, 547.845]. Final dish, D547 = 0.03 mag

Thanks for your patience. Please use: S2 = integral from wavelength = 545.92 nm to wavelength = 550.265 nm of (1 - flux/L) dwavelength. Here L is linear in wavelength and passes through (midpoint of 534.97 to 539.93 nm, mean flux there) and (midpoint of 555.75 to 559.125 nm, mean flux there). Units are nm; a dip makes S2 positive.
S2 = 0.12 nm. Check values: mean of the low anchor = 20.8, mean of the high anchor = 22.5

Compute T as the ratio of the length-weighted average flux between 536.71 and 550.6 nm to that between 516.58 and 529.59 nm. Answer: 0.95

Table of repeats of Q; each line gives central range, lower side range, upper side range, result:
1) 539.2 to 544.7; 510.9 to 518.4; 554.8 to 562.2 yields 0.119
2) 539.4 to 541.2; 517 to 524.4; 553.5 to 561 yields 0.101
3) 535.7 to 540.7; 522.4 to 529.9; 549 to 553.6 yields 0.049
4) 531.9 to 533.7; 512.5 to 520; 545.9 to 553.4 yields 0.047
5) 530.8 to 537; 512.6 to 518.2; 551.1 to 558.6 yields 0.066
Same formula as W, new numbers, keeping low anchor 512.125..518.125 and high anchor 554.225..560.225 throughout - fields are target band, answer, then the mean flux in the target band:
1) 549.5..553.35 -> 0.130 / 21.8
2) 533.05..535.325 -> 0.152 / 21.1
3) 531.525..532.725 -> 0.075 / 21.2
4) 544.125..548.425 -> 0.326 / 20.9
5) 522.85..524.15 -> 0.035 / 22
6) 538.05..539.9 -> 0.152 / 20.7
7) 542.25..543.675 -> 0.125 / 20.6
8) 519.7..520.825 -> 0.020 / 22.2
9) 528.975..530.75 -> 0.091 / 21.5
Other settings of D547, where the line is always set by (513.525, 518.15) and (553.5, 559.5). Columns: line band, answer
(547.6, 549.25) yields 0.053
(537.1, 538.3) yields 0.085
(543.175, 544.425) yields 0.089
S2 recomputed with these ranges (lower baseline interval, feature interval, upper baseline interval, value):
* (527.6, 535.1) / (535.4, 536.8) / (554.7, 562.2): 0.041 nm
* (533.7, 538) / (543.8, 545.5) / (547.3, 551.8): 0.047 nm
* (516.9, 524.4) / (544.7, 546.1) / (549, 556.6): 0.074 nm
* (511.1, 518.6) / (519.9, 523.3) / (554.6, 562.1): 0.097 nm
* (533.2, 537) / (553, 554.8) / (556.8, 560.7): 0.063 nm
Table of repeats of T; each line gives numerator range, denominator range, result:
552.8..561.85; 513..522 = 1.02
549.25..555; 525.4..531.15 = 1.02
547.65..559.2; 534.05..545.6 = 1.06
